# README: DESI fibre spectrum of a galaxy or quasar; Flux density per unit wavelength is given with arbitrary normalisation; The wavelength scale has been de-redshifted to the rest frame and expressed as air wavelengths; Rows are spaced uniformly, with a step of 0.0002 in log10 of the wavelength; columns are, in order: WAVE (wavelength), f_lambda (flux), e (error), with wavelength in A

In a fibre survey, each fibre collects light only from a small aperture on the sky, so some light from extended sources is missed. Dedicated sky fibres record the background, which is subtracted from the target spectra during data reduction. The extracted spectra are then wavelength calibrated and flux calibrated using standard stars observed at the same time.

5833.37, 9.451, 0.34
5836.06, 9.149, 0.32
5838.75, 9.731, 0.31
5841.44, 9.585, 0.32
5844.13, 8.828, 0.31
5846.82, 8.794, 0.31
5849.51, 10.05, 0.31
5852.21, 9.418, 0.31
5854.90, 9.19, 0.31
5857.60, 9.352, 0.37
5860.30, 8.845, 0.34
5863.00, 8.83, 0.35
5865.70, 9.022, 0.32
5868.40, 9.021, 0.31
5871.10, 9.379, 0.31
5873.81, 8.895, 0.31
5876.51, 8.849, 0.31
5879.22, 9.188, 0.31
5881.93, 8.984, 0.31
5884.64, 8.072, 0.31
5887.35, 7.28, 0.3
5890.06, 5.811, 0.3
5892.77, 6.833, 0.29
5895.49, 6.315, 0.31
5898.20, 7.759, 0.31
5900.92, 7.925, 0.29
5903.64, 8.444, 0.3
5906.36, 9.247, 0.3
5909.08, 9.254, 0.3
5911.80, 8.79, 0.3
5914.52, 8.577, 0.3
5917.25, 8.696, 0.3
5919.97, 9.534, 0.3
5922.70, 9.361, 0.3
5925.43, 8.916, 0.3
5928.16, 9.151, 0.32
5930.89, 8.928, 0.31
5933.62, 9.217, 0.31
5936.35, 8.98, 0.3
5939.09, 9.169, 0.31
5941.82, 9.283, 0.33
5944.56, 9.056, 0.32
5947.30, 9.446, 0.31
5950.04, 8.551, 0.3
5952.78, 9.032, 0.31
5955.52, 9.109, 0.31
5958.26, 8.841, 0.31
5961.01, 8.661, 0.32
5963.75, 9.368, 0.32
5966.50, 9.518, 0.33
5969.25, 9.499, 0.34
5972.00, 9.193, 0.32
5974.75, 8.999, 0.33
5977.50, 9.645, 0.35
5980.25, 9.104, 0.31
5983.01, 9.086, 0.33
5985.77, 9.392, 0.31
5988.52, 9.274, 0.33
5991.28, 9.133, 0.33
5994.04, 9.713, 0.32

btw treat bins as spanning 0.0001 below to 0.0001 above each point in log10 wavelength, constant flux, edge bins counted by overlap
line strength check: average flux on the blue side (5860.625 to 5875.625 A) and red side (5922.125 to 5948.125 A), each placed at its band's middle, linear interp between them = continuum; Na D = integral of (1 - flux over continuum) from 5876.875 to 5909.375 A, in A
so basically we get 4.1 A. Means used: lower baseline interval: 9.01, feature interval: 7.91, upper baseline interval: 9.14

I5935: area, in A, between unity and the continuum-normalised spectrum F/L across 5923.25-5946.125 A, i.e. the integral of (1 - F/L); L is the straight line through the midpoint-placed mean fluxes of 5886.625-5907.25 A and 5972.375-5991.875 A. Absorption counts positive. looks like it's -2.4 A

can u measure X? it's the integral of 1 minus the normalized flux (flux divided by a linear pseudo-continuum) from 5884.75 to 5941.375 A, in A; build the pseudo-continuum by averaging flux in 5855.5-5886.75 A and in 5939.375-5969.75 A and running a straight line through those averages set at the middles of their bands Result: 3.8 A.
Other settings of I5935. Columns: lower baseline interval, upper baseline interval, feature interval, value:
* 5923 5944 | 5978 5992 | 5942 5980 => 0.1 A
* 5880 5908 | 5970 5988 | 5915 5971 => -3.4 A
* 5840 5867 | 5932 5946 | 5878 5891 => 1.8 A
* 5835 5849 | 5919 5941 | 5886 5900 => 3.6 A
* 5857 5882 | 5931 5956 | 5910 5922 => 0.2 A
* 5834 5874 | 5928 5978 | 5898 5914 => 0.9 A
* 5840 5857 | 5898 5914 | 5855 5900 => 3.4 A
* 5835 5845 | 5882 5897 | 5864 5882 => -2.9 A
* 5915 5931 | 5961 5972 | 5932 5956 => 0.3 A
